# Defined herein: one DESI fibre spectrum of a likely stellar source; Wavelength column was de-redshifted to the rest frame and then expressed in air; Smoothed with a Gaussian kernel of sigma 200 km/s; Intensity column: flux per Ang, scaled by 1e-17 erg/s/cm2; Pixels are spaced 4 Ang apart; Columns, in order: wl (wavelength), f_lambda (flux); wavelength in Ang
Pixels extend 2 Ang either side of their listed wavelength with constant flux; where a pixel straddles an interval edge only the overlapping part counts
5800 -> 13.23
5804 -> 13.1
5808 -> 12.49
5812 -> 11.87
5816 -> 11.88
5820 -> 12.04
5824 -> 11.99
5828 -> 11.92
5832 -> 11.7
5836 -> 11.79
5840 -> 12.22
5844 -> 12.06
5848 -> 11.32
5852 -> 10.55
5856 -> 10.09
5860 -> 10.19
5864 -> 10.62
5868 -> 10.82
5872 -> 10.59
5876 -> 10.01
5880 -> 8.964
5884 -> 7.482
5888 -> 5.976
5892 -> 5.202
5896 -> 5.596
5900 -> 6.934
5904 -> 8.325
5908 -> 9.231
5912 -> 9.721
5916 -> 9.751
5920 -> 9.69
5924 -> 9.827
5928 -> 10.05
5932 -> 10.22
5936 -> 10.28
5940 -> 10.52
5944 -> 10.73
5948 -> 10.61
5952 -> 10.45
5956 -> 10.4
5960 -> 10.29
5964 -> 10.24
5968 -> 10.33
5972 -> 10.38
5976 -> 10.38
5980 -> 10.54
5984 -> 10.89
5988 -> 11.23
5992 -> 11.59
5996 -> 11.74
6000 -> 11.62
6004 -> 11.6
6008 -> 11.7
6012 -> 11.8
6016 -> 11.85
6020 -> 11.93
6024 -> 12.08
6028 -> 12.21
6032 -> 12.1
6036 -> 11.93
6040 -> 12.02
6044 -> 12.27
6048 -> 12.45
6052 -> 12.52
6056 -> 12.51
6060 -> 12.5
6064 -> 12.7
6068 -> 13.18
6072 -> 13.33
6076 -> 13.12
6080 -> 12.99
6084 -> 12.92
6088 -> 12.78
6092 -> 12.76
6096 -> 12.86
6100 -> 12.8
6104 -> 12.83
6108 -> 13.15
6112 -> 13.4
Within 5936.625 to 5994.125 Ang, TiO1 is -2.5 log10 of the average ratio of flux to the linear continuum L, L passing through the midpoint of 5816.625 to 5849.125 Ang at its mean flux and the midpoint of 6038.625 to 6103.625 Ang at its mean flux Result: 0.17 mag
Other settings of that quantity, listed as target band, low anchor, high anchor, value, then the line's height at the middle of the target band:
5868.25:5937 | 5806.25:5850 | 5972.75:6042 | 0.326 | 11.8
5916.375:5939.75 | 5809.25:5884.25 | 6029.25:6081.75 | 0.162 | 11.6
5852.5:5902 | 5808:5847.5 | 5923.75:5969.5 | 0.298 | 11.3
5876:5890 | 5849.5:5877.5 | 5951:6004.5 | 0.317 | 10.5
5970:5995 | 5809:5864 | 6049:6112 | 0.136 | 12.3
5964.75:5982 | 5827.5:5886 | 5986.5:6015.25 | 0.104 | 11.4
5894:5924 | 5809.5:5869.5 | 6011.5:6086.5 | 0.346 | 11.8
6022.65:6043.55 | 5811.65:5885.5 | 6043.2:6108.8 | 0.033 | 12.5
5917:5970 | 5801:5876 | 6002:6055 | 0.151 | 11.8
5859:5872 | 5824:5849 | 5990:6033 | 0.124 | 11.9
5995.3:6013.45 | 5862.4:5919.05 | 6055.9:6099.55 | -0.048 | 11.2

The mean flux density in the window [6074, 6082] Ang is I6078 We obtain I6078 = 13.1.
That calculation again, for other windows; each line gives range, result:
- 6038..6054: 12.3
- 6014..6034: 12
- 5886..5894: 5.59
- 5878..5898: 6.64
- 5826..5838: 11.8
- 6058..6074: 12.9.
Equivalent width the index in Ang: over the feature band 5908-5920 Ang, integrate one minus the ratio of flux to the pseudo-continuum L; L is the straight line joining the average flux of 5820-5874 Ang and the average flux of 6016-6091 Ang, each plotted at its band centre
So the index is 2.1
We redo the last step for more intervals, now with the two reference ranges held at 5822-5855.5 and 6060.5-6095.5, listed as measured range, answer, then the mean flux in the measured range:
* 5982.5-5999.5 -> 1.46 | 11.4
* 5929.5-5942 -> 1.88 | 10.3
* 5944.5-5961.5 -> 2.48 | 10.5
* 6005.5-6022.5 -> 1.04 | 11.8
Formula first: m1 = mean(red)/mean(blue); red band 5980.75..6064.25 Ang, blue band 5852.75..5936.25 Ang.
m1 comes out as 1.32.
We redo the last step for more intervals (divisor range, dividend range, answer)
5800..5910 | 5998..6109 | 1.21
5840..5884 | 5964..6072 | 1.13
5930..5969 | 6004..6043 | 1.15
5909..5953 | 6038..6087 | 1.25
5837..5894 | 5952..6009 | 1.12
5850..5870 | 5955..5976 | 0.99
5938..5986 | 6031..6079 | 1.20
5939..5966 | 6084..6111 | 1.23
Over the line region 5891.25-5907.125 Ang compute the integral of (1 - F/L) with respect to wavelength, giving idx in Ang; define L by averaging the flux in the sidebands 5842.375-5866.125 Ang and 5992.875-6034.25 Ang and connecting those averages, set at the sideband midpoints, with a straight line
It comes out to 6.1 Ang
